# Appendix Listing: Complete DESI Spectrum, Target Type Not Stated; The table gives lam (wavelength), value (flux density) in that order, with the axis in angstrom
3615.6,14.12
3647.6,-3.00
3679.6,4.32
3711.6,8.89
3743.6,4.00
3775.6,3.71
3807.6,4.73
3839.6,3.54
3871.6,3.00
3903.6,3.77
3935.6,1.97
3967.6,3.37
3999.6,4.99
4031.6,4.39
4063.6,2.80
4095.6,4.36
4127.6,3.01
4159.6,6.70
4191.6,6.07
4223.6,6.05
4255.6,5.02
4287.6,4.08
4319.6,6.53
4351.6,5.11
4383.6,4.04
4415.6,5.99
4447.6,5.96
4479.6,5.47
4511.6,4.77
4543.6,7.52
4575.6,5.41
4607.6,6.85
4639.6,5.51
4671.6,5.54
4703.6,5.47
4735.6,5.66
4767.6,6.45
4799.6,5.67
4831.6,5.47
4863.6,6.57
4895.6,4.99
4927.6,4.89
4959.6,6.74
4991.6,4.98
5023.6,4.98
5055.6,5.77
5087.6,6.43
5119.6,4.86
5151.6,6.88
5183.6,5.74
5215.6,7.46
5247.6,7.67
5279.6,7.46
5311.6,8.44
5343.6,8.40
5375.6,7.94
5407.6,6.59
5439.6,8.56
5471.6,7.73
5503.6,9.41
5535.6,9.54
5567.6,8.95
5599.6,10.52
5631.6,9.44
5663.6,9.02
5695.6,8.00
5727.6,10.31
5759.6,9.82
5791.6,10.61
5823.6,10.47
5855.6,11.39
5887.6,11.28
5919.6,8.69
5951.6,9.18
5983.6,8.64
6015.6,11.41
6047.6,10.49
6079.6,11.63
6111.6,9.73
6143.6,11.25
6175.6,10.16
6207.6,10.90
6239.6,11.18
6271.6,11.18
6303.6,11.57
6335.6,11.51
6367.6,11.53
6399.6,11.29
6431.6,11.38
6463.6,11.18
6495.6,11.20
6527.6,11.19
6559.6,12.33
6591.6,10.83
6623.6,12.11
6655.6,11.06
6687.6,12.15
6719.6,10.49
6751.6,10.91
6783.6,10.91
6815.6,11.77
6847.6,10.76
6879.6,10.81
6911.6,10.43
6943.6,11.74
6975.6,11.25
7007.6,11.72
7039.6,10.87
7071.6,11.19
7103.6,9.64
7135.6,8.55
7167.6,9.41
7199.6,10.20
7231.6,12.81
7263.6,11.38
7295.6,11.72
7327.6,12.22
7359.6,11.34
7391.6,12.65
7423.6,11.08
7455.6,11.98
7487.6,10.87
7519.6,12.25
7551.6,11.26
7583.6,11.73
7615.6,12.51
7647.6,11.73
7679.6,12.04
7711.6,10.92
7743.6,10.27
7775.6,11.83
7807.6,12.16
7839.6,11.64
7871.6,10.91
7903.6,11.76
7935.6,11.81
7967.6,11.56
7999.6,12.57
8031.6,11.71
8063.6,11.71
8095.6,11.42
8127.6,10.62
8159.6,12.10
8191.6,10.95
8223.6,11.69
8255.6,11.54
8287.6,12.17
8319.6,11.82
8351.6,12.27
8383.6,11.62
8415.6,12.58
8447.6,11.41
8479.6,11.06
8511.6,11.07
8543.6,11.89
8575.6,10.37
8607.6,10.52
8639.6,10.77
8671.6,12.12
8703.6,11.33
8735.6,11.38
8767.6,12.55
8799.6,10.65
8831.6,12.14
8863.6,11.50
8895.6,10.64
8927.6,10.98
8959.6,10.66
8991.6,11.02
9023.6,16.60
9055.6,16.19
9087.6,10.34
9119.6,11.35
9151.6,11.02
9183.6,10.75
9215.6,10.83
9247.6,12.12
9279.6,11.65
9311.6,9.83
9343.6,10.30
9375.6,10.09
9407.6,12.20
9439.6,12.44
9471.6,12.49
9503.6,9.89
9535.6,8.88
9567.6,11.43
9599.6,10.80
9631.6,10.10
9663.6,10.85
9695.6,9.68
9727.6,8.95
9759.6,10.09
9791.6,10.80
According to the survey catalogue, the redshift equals 0.38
